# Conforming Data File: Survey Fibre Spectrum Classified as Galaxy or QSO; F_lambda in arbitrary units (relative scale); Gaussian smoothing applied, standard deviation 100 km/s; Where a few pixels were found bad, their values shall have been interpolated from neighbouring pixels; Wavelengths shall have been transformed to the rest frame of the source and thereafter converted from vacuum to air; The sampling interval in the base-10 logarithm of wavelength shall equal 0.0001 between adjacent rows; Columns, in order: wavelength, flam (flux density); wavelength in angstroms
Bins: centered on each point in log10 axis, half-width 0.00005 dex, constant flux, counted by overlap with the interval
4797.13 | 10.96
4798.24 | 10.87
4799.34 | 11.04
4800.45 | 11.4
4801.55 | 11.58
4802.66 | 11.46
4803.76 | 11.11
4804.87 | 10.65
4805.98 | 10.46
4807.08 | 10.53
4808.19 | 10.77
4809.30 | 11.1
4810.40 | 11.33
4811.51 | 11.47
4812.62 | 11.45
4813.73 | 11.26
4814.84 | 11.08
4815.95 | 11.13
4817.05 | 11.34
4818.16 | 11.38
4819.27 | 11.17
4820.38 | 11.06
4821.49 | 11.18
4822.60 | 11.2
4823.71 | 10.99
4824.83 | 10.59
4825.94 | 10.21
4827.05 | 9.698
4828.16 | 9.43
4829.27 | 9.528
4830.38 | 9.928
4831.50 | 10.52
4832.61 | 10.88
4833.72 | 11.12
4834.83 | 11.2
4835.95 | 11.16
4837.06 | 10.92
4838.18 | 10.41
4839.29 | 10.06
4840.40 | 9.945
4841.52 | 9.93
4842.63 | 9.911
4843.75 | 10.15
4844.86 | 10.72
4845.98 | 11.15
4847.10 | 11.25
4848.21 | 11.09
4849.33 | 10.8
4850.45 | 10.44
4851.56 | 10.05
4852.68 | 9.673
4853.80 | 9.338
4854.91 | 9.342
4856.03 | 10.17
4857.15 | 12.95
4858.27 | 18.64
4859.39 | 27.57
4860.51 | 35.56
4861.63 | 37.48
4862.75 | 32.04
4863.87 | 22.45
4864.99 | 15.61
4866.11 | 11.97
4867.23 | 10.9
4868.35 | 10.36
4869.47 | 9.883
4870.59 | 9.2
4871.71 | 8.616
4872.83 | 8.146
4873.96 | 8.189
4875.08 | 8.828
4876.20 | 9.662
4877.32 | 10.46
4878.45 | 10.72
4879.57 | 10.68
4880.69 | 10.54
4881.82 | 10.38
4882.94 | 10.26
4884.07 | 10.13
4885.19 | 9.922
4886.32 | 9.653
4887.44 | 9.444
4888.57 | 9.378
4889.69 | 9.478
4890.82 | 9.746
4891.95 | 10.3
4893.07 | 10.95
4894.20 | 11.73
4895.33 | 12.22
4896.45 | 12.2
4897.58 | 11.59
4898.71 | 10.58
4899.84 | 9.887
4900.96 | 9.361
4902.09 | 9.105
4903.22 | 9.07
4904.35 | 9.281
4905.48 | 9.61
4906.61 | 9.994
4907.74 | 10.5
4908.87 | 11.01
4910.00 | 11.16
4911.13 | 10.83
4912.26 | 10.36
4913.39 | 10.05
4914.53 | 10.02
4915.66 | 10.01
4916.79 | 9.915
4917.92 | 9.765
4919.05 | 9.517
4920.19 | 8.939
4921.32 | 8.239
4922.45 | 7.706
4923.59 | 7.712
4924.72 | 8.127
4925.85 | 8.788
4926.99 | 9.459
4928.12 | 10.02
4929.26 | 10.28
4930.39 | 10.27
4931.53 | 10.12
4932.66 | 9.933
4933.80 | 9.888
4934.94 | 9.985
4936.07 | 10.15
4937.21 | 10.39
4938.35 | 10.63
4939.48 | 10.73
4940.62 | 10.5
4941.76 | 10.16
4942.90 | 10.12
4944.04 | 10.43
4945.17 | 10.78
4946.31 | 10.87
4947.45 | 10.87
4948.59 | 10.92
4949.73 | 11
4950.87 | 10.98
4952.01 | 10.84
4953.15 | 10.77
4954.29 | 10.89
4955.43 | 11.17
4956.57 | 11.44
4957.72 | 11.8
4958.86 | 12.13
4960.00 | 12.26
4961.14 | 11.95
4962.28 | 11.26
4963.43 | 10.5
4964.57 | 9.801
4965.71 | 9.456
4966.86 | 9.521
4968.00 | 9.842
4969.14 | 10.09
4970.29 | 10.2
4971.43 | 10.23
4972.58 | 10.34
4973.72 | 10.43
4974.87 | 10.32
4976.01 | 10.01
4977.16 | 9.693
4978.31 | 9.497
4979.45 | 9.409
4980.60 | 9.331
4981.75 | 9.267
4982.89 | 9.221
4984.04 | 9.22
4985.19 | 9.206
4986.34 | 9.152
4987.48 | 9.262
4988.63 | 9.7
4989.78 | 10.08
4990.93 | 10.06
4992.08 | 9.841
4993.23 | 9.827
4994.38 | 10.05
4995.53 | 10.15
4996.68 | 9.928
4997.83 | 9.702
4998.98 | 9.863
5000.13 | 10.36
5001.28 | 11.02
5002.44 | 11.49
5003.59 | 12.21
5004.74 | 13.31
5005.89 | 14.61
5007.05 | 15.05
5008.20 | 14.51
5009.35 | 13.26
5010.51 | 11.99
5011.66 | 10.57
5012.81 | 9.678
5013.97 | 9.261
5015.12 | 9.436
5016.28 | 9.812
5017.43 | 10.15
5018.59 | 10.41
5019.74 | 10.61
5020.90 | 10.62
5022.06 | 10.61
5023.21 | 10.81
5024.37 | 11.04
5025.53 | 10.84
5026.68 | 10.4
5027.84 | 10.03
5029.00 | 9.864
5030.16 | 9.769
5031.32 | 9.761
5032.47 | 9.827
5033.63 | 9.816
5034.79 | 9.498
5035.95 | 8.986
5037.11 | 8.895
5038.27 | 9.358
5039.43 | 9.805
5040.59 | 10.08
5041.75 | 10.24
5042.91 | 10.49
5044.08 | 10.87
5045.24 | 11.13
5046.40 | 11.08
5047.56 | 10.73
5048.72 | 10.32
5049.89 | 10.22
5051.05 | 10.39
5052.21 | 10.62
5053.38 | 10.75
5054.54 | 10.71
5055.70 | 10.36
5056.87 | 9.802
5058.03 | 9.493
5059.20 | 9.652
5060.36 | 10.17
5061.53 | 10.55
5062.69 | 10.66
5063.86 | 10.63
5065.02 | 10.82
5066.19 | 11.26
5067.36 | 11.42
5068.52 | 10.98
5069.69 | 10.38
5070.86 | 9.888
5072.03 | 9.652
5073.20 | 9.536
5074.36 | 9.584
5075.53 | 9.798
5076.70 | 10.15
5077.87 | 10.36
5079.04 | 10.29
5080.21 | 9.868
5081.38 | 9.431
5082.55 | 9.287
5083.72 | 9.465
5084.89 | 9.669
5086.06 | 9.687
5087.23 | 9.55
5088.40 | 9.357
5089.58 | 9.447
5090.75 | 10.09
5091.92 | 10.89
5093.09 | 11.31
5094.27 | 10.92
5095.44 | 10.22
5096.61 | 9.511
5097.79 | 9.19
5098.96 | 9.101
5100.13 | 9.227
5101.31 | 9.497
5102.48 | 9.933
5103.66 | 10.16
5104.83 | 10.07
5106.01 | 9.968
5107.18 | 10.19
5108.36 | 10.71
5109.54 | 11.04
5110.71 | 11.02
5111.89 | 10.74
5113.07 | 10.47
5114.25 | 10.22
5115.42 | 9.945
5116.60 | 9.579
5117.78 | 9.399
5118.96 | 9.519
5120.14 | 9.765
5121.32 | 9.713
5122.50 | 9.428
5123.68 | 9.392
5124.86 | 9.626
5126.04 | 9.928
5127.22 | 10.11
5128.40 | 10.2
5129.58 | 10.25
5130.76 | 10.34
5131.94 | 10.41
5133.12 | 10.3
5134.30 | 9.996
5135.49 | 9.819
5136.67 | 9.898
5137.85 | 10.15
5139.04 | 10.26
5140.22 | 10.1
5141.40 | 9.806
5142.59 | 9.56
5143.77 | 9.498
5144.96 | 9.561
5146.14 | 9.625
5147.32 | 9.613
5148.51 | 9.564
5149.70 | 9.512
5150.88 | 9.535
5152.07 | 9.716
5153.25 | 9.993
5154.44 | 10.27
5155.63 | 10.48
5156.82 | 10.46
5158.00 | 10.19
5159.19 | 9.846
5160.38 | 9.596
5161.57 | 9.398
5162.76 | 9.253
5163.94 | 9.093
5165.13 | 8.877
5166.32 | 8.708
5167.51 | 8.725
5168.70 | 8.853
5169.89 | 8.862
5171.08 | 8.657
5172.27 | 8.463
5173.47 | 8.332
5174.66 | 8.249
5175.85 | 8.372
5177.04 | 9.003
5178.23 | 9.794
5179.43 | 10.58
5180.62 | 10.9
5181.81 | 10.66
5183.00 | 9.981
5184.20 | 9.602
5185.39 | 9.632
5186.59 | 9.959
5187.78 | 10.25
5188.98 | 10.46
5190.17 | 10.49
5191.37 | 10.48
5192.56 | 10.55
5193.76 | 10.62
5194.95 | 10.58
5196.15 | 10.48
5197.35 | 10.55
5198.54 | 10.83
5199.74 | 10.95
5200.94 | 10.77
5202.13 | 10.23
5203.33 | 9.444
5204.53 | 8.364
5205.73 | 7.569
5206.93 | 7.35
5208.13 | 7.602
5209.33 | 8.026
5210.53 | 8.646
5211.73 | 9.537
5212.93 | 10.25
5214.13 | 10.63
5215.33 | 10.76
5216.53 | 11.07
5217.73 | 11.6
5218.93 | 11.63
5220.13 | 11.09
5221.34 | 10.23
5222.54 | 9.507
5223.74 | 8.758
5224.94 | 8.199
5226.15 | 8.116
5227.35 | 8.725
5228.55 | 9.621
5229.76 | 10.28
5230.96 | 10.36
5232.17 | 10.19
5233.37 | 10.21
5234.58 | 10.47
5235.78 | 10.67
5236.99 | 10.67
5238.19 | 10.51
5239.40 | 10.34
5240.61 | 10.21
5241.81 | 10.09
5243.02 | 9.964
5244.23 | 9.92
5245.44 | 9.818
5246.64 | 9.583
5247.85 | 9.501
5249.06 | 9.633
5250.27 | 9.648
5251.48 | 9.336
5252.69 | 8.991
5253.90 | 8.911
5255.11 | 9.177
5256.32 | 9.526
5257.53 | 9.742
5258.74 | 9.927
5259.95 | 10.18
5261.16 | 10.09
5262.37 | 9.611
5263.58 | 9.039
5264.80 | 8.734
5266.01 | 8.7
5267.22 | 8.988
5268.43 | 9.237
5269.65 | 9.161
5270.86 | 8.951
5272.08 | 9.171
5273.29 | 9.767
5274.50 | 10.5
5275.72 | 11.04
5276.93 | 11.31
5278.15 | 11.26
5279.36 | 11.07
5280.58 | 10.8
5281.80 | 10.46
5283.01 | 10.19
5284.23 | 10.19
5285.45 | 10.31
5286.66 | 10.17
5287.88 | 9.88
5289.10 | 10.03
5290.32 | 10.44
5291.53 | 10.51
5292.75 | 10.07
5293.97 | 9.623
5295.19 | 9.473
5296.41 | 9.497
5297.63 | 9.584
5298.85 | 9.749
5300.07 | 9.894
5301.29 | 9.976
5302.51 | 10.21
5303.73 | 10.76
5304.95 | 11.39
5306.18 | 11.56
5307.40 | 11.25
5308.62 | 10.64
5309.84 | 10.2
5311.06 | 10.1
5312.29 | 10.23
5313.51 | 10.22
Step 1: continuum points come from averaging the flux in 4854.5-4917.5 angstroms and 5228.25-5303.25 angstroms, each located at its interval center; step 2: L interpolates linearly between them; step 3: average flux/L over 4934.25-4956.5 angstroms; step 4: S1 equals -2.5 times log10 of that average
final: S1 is 0.12 mag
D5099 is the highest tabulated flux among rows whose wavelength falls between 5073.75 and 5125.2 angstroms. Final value 11.31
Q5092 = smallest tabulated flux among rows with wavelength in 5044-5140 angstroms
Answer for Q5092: 9.101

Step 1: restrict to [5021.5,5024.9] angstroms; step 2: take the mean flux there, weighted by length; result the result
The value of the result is 10.8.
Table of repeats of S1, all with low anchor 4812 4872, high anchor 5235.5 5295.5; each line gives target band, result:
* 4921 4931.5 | 0.32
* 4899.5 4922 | 0.24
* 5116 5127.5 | 0.13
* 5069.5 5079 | 0.13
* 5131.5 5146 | 0.09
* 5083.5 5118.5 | 0.10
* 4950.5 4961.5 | 0.05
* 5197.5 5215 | 0.10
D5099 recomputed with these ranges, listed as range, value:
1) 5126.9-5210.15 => 10.95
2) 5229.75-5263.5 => 10.67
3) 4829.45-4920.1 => 37.48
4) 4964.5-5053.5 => 15.05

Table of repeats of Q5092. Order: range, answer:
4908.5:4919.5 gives 9.517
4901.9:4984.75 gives 7.706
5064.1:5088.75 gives 9.287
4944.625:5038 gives 8.895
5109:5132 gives 9.392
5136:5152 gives 9.498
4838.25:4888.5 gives 8.146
